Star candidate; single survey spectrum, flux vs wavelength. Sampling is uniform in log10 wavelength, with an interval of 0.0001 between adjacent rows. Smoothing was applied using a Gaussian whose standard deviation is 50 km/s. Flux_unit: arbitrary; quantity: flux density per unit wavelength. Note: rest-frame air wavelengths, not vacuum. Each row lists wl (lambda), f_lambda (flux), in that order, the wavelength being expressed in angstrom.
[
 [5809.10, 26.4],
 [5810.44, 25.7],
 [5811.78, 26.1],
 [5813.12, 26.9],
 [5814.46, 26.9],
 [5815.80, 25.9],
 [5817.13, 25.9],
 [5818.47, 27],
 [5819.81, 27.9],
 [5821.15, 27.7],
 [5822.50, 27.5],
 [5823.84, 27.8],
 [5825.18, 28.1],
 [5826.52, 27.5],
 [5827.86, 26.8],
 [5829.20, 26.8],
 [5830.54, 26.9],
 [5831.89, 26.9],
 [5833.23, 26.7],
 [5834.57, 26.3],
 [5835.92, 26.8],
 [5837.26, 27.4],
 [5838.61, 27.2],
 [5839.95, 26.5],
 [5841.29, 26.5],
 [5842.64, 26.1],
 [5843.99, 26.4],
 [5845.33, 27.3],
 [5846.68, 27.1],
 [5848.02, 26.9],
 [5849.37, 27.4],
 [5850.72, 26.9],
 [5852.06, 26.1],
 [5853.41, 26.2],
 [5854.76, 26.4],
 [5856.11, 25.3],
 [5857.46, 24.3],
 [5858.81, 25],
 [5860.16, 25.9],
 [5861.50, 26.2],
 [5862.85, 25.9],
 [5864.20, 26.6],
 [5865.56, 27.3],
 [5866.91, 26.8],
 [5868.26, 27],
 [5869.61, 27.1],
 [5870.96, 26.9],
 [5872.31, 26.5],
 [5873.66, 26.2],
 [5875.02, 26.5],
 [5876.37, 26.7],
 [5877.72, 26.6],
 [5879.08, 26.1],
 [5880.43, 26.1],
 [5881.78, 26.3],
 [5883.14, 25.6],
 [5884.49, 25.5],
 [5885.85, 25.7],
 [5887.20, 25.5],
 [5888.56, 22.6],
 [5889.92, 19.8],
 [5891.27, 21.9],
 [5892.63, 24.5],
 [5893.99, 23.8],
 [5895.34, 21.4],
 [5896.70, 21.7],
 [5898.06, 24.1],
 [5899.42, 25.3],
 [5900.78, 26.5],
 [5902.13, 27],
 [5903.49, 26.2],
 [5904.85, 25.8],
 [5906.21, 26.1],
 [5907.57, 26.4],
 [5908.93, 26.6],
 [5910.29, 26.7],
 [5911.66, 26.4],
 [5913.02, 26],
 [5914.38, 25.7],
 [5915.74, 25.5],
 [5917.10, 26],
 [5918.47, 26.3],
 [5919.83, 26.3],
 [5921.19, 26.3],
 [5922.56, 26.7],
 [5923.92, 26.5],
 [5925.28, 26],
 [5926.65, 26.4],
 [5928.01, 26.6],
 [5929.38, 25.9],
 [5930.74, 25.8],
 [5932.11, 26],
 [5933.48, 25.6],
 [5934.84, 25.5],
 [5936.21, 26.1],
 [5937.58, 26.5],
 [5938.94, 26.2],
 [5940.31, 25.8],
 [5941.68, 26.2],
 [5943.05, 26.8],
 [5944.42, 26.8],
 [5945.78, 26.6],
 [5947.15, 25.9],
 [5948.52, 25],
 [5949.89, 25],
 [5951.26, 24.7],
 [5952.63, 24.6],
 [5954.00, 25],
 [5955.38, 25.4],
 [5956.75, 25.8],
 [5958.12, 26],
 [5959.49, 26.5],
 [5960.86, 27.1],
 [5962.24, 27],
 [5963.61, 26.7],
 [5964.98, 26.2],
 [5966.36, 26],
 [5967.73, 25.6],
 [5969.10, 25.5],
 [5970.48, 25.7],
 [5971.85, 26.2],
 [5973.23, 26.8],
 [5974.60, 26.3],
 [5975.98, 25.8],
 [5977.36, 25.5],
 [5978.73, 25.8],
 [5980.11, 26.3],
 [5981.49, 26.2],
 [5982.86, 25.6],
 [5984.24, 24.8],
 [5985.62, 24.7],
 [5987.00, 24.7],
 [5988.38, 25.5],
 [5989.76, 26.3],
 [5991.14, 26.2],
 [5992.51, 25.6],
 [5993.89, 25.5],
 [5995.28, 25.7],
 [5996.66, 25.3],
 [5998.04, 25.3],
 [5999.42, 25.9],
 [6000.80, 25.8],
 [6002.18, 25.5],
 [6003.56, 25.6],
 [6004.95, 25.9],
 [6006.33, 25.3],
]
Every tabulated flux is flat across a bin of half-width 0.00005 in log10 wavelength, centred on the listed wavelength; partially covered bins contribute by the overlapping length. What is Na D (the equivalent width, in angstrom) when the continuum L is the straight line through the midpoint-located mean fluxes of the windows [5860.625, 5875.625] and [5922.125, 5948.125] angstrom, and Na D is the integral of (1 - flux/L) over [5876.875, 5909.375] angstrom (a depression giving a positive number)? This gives 2.0 angstrom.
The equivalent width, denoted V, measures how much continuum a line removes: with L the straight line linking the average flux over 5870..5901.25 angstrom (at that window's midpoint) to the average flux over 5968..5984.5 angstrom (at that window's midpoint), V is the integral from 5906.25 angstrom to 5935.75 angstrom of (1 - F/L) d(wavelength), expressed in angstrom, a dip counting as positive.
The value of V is -1.0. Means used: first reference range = 24.9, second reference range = 25.9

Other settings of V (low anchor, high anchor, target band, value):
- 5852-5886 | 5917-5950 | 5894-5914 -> 0.6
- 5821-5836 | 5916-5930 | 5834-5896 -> 2.2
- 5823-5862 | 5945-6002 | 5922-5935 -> 0.0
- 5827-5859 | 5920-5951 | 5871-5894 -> 1.1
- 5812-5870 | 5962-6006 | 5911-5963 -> 0.1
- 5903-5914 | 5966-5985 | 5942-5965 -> 0.0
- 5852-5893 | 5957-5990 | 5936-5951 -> -0.1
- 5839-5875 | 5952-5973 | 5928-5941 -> 0.1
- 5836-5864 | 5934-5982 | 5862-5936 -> 1.4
